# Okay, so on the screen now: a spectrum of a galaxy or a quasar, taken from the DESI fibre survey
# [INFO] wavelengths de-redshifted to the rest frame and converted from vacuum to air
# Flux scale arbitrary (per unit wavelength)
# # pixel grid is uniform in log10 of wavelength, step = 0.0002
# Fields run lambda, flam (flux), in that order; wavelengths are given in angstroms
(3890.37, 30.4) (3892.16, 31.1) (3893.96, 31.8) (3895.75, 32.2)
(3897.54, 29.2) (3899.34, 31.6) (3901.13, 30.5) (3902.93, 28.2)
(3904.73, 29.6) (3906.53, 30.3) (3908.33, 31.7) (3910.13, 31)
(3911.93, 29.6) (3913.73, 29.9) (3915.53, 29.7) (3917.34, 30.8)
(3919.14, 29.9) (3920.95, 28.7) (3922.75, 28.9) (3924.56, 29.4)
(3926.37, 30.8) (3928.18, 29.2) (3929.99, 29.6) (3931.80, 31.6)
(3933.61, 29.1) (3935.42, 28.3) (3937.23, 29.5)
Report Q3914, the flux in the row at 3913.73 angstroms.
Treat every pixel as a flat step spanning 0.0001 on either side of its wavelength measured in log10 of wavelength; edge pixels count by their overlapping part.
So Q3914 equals 29.9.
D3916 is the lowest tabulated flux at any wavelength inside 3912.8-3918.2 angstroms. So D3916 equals 29.7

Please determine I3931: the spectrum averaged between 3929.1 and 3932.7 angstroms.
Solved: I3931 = 30.6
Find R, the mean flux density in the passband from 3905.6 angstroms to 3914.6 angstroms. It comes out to 30.5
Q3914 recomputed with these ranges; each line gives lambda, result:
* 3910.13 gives 31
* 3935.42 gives 28.3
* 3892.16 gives 31.1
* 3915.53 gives 29.7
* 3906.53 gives 30.3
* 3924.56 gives 29.4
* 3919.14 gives 29.9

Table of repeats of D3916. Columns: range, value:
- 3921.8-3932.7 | 28.9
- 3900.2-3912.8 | 28.2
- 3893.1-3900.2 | 29.2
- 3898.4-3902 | 30.5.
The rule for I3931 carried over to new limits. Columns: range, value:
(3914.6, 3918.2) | 30.2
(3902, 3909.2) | 29.9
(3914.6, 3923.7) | 29.6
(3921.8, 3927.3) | 29.7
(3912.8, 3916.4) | 29.8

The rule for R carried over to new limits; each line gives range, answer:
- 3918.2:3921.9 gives 29.4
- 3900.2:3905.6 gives 29.5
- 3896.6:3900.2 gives 30.4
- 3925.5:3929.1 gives 30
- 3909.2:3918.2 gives 30.2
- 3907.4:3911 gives 31.3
